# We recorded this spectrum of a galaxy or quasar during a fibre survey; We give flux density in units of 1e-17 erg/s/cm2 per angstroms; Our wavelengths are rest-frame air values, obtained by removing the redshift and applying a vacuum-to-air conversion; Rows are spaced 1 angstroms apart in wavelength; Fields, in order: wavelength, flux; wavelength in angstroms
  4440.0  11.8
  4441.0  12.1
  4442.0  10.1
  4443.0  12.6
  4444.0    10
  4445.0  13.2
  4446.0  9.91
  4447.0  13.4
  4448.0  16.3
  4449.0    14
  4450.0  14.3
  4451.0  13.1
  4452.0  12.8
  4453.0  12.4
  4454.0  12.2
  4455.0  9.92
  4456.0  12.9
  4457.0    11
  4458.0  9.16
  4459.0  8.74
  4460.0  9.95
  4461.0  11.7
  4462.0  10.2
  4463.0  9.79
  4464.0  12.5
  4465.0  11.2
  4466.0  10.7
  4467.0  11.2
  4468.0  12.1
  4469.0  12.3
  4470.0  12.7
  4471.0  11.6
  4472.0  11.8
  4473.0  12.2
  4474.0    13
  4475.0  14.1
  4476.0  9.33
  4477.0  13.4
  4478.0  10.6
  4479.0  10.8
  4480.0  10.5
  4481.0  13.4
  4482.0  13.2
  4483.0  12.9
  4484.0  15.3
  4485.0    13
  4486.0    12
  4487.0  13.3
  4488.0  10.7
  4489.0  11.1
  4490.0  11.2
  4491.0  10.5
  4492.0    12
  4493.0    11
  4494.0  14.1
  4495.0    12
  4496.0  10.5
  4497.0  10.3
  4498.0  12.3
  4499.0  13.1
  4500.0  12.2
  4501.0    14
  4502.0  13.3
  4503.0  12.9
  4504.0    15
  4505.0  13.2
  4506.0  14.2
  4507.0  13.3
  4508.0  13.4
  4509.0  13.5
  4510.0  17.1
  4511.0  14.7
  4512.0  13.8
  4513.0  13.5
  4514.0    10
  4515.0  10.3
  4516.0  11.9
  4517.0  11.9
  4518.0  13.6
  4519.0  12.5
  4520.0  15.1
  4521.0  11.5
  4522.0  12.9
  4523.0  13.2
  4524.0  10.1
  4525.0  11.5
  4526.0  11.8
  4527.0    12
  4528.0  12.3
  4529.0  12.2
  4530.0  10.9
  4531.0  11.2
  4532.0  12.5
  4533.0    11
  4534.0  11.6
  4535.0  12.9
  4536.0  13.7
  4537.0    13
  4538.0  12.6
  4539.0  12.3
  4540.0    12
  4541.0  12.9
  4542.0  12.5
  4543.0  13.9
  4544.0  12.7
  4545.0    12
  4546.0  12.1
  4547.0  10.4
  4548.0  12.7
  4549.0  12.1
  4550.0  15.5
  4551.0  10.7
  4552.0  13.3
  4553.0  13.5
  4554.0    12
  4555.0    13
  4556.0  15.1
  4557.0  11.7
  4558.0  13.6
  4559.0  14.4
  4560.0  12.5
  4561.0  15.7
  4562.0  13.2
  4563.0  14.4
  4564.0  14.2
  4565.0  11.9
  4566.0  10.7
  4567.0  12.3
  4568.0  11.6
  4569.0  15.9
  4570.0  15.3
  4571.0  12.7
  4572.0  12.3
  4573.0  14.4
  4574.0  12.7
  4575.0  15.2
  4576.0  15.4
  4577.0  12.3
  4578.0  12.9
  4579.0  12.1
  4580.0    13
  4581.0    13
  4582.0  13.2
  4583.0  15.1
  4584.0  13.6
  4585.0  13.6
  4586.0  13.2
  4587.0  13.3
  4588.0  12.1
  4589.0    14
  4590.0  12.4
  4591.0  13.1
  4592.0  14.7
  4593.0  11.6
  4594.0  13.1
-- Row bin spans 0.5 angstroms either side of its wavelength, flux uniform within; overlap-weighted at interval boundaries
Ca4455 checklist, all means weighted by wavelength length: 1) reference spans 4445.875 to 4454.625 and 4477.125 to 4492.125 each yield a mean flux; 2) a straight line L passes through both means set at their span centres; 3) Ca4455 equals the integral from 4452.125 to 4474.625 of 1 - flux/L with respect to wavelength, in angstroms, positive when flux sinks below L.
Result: 2.5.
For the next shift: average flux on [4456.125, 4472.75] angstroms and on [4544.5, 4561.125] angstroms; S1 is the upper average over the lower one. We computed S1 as 1.16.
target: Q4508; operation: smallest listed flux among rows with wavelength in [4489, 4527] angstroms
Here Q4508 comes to 10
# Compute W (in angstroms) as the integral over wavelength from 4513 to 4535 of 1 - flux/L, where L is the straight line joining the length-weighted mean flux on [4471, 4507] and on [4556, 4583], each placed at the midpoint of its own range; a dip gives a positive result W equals 1.5 angstroms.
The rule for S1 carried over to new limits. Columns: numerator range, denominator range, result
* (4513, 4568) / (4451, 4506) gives 1.05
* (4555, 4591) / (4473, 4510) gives 1.07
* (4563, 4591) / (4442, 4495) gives 1.11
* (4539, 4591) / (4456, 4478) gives 1.15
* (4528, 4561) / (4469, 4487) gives 1.02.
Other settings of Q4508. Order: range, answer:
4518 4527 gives 10.1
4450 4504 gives 8.74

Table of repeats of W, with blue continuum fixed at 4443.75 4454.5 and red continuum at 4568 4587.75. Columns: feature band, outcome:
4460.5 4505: 3.5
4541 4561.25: 0.8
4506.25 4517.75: 0.2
